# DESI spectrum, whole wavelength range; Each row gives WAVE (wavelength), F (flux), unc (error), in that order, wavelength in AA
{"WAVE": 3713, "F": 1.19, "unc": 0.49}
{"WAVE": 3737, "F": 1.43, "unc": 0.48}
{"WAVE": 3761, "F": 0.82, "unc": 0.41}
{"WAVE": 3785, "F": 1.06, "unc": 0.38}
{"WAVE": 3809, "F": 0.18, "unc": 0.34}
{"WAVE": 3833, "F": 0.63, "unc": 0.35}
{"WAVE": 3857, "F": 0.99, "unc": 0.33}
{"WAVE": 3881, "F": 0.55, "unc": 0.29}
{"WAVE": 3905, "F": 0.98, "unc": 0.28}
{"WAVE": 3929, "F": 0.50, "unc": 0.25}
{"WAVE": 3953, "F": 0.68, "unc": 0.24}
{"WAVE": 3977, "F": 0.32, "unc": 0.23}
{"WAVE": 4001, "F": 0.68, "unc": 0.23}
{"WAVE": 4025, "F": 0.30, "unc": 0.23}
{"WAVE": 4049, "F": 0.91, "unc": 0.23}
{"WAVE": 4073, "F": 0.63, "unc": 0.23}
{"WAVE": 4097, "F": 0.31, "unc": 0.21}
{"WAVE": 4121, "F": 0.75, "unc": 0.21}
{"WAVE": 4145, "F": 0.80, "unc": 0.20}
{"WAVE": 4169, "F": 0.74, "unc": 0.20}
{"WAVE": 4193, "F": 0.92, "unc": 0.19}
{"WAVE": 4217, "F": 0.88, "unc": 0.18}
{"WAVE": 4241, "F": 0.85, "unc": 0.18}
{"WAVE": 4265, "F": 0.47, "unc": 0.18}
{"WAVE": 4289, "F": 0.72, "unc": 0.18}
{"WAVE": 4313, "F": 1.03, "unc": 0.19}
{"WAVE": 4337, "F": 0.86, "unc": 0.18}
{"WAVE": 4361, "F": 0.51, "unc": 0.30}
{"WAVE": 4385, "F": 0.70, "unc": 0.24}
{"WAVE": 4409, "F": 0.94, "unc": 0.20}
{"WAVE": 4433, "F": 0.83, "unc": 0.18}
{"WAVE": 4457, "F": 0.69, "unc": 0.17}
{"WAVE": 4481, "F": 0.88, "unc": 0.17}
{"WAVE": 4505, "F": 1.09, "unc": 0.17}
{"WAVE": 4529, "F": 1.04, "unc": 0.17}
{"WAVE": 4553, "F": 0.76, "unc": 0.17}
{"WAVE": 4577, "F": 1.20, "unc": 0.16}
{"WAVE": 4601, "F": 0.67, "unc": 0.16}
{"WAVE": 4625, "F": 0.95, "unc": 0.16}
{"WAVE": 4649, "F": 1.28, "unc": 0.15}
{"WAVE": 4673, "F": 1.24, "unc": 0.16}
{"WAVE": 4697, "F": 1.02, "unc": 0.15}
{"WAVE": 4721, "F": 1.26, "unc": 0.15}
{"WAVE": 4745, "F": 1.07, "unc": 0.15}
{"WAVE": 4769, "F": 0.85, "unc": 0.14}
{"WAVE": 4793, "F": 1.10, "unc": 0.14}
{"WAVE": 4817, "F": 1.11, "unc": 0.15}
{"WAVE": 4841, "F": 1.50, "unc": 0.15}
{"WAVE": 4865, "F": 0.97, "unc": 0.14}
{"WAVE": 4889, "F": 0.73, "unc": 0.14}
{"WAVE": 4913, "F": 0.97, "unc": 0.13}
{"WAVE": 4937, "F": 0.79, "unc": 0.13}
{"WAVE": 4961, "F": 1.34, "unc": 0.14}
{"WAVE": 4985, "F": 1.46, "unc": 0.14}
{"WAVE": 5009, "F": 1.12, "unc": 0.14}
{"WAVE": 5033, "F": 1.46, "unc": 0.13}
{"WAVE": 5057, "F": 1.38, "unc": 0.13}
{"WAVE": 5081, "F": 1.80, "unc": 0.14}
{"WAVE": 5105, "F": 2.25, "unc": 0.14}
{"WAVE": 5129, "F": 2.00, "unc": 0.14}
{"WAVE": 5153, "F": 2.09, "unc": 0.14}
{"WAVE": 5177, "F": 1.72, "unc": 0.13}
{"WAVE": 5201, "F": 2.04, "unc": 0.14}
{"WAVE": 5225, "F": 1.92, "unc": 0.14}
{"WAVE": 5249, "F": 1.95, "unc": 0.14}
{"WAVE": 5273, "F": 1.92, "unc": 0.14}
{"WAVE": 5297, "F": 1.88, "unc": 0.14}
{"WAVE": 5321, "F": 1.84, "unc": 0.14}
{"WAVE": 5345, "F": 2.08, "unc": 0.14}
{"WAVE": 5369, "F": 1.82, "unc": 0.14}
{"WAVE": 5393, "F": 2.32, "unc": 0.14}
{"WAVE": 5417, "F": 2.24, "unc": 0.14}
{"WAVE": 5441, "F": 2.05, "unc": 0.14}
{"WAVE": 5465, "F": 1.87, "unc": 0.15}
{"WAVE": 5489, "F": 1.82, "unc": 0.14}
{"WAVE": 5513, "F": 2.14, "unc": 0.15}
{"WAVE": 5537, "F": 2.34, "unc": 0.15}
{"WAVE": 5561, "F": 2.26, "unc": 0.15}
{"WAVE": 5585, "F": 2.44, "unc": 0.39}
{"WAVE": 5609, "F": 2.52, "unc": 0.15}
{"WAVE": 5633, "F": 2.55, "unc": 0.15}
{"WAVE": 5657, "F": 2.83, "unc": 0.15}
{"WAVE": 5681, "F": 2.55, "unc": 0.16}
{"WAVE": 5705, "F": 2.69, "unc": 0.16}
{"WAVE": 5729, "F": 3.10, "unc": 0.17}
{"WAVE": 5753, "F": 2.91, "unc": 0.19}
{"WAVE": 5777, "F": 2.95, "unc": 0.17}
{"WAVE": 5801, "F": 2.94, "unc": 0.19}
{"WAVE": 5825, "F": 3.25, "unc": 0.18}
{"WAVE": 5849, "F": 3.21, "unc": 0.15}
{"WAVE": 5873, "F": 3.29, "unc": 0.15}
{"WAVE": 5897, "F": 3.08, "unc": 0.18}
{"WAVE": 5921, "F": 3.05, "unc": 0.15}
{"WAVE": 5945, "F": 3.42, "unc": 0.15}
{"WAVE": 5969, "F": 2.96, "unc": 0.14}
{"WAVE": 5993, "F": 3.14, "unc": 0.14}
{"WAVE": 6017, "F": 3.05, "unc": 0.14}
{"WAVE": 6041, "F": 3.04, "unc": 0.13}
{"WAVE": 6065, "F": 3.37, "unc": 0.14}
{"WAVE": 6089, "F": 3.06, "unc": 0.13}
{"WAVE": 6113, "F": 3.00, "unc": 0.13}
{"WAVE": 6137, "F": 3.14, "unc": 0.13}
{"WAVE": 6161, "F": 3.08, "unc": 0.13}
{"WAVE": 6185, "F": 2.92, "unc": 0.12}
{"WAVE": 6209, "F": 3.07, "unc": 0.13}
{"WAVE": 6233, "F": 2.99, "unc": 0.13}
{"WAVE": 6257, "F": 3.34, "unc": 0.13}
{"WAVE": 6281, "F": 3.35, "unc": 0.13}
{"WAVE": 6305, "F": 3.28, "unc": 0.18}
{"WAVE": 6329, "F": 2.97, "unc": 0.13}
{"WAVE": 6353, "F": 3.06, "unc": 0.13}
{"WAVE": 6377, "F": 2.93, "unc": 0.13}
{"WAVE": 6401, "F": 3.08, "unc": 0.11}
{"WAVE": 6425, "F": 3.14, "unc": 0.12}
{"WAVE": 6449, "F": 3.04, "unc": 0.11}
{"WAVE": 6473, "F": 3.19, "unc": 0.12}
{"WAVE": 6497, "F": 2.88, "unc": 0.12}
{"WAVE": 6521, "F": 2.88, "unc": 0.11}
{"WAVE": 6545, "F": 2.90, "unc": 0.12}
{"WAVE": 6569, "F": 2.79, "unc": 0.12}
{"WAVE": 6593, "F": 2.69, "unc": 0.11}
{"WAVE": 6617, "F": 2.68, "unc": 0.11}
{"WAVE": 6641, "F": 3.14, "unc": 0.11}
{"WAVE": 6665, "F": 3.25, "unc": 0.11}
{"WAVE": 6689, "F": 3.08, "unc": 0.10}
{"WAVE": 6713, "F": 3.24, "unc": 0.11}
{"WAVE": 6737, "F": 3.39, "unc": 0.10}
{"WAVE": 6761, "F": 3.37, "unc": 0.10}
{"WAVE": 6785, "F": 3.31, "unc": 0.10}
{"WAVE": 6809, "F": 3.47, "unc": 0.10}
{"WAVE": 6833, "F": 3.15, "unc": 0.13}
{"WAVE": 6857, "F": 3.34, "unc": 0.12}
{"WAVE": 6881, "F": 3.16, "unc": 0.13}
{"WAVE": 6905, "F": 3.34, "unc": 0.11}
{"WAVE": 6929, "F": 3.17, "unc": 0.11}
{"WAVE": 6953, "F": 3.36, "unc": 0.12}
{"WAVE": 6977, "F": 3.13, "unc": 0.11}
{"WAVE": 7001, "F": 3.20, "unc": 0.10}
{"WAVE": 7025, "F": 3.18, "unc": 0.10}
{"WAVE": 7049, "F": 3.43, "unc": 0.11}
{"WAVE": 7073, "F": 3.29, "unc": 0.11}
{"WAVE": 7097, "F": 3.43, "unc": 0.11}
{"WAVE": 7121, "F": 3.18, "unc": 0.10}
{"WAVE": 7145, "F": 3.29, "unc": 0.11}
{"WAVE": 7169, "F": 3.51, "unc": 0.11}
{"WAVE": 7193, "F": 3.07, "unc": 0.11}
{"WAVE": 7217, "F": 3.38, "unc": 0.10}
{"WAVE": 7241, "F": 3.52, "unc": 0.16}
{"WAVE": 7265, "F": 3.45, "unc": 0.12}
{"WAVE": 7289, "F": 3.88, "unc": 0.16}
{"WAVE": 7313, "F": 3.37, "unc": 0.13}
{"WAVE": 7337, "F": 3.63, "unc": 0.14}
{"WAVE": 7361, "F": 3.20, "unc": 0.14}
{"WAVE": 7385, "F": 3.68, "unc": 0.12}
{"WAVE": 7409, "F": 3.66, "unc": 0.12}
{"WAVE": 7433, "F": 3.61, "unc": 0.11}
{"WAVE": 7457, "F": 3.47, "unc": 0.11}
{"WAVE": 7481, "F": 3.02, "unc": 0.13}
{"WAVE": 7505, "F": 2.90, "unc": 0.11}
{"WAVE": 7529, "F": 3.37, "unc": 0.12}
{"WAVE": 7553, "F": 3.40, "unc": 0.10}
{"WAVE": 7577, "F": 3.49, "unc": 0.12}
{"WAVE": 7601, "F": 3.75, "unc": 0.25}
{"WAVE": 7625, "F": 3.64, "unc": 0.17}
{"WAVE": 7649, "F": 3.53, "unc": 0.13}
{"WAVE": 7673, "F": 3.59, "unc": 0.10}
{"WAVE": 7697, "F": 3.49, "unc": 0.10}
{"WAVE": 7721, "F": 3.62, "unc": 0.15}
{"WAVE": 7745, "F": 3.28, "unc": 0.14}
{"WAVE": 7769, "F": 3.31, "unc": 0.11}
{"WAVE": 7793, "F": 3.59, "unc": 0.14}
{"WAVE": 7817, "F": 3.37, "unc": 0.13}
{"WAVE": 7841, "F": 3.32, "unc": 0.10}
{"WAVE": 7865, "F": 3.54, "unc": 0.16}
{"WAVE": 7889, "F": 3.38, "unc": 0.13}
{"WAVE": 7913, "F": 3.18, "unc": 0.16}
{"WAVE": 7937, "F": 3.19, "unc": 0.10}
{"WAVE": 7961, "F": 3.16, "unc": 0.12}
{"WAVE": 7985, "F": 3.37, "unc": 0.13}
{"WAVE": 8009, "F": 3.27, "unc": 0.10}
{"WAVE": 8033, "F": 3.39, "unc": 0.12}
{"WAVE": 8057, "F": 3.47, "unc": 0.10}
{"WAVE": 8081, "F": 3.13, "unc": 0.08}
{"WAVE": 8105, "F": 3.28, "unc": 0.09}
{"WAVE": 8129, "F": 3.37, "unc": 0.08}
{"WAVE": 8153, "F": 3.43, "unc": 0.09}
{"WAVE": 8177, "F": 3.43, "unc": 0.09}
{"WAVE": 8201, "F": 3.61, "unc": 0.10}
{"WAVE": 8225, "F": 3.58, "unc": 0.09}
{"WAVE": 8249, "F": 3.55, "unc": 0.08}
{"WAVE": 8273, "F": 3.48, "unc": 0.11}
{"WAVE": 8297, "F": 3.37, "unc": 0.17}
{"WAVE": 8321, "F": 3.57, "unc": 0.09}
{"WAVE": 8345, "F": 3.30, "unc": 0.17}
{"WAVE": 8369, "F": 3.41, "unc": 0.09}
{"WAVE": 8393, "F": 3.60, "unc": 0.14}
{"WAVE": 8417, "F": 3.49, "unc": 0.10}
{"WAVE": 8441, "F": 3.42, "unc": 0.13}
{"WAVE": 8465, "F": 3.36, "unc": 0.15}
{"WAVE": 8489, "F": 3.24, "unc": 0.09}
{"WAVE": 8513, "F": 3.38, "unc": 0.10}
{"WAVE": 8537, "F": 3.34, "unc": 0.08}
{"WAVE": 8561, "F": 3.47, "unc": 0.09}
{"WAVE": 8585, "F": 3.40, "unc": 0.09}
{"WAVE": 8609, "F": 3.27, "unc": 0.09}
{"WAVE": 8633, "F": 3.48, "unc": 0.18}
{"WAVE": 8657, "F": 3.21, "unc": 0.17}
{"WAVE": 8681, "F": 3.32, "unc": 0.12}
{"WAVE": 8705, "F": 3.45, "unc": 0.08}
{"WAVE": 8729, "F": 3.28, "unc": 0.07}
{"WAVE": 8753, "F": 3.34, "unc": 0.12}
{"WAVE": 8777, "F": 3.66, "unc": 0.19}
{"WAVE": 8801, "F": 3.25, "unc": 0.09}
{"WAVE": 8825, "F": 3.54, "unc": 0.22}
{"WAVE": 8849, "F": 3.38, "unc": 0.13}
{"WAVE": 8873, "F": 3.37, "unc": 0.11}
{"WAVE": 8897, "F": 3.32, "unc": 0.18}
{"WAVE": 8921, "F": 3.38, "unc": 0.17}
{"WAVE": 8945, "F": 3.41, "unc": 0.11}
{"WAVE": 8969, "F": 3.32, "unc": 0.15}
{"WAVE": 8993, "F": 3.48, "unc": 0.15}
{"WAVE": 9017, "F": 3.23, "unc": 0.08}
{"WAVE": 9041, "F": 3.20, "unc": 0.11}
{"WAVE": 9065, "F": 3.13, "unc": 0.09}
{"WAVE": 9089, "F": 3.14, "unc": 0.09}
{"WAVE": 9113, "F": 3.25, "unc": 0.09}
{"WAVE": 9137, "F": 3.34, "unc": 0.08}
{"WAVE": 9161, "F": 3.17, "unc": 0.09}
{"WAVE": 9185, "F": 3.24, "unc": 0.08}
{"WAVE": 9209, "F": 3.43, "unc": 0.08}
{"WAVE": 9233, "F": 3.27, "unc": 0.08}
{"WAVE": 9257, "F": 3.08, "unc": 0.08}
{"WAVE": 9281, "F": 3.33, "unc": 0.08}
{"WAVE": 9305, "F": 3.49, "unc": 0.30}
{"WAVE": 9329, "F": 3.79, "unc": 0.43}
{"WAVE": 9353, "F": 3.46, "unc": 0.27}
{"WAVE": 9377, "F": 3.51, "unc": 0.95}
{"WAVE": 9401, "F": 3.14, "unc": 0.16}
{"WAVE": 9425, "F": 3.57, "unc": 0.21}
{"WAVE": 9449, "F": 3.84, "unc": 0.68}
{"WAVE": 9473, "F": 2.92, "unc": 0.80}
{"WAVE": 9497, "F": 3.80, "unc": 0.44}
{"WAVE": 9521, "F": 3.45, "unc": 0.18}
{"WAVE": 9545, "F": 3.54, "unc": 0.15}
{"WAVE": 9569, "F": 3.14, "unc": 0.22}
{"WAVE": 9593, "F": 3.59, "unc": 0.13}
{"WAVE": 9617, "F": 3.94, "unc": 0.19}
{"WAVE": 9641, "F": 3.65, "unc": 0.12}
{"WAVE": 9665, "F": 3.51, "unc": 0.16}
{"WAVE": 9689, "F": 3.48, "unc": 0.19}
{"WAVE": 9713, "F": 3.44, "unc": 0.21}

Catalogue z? 0.27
